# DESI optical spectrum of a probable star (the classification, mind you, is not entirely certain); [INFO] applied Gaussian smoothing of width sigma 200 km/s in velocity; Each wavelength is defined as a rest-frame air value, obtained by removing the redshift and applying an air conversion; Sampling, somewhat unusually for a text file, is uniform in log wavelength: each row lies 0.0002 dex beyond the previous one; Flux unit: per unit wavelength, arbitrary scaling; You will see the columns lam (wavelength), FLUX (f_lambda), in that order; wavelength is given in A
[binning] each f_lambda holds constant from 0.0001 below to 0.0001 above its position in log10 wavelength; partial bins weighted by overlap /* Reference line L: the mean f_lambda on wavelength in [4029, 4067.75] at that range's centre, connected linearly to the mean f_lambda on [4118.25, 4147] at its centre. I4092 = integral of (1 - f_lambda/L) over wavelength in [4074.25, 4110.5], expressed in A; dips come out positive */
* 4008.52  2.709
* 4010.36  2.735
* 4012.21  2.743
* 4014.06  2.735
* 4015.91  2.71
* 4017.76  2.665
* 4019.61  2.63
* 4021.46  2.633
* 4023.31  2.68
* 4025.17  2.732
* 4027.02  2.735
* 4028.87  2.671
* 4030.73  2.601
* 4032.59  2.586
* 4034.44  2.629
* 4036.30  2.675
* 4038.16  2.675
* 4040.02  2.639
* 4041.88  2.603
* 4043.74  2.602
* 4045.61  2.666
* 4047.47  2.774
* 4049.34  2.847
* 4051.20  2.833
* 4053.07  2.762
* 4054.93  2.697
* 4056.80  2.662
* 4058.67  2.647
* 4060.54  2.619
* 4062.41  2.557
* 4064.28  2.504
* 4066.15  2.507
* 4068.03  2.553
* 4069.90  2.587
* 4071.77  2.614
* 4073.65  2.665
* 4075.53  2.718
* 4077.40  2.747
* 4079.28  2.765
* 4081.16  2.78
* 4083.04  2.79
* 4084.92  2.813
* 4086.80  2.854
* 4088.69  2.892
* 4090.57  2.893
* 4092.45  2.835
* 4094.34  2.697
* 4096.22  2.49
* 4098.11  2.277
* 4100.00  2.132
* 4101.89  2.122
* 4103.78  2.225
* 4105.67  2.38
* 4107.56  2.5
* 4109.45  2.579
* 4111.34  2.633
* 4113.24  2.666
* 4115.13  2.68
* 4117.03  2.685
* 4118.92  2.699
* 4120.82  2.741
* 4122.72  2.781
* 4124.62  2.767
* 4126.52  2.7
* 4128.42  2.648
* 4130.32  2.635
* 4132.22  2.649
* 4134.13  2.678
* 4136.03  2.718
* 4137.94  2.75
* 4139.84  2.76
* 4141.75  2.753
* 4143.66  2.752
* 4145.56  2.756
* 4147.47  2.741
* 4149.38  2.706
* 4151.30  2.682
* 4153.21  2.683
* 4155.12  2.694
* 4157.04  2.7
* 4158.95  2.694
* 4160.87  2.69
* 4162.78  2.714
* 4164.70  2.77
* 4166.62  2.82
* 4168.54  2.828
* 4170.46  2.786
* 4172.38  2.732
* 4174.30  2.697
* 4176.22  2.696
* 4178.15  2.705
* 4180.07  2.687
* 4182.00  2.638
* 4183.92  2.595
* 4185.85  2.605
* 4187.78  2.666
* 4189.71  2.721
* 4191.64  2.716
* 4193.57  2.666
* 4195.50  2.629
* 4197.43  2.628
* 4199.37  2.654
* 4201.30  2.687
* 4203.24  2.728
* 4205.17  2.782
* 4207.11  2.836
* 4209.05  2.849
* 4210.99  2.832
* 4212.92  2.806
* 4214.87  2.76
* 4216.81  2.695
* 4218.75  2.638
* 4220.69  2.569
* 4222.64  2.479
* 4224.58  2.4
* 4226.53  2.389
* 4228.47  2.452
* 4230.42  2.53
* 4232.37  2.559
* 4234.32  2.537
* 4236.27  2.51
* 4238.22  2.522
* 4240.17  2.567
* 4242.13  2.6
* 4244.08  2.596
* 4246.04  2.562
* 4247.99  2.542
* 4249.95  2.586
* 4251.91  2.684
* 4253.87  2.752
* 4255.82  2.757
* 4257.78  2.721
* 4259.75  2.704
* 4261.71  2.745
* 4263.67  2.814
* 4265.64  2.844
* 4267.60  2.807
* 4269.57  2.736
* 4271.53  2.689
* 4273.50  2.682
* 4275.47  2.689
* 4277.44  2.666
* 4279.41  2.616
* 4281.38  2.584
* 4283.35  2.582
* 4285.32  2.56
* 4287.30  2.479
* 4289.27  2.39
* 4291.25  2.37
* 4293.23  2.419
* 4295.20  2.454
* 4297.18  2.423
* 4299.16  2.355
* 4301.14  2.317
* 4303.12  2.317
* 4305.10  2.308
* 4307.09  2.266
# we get 1.1 A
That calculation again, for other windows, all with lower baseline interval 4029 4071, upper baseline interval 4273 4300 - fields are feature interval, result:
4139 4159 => -1.0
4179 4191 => -0.4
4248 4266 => -1.3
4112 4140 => -1.0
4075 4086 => -0.6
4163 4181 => -1.2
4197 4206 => -0.5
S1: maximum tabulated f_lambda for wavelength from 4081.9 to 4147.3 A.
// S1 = 2.893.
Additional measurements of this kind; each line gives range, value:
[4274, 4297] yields 2.689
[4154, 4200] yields 2.828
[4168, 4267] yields 2.849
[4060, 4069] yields 2.619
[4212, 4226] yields 2.806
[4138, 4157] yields 2.76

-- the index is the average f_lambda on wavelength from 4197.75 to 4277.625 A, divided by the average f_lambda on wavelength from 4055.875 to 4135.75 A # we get 1.01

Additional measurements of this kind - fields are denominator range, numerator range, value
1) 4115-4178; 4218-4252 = 0.93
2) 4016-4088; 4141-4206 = 1.01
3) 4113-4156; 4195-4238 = 0.97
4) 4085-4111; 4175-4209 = 1.06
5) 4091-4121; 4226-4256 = 1.02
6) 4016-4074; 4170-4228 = 1.01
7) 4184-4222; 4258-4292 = 0.98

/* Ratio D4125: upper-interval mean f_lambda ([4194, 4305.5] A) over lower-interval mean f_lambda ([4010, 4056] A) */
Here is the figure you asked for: 0.97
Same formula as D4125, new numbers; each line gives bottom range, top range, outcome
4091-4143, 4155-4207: 1.04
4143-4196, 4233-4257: 0.96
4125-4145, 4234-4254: 0.95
